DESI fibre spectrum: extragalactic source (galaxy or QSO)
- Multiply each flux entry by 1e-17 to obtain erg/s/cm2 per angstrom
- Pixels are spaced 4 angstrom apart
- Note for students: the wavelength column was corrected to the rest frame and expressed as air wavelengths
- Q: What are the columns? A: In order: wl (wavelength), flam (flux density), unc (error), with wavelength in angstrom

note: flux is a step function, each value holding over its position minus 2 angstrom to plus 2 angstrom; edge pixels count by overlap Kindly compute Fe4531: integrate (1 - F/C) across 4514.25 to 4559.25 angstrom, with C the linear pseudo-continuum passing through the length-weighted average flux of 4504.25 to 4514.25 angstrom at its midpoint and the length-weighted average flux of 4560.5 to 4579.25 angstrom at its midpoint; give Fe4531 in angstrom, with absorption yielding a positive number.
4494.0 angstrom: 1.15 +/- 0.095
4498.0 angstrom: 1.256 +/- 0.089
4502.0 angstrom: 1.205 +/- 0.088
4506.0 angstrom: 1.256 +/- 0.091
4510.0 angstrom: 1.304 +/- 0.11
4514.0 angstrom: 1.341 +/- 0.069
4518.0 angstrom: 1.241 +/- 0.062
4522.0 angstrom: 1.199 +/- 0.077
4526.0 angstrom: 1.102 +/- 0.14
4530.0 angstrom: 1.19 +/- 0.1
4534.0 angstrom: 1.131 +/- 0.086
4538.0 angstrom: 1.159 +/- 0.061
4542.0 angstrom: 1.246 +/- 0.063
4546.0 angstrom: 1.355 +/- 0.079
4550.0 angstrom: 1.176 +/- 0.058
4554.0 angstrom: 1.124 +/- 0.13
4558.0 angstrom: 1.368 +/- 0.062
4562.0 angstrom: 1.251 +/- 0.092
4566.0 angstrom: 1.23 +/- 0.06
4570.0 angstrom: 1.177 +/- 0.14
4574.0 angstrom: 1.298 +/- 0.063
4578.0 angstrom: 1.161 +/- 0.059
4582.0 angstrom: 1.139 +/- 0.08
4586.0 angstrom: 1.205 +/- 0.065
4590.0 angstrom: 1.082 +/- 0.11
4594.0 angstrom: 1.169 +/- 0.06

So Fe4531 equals 1.8 angstrom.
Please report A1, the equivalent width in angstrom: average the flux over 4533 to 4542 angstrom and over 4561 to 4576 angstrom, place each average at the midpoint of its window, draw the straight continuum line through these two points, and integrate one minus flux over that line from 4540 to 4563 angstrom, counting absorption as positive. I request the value -1.0 angstrom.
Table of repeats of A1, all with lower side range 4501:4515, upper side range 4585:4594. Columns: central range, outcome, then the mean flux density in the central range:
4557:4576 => -1.27 angstrom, 1.26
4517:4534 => 1.02 angstrom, 1.17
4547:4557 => 0.10 angstrom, 1.19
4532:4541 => 0.54 angstrom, 1.16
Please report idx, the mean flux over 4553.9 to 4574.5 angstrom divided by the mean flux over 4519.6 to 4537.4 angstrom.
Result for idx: 1.1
